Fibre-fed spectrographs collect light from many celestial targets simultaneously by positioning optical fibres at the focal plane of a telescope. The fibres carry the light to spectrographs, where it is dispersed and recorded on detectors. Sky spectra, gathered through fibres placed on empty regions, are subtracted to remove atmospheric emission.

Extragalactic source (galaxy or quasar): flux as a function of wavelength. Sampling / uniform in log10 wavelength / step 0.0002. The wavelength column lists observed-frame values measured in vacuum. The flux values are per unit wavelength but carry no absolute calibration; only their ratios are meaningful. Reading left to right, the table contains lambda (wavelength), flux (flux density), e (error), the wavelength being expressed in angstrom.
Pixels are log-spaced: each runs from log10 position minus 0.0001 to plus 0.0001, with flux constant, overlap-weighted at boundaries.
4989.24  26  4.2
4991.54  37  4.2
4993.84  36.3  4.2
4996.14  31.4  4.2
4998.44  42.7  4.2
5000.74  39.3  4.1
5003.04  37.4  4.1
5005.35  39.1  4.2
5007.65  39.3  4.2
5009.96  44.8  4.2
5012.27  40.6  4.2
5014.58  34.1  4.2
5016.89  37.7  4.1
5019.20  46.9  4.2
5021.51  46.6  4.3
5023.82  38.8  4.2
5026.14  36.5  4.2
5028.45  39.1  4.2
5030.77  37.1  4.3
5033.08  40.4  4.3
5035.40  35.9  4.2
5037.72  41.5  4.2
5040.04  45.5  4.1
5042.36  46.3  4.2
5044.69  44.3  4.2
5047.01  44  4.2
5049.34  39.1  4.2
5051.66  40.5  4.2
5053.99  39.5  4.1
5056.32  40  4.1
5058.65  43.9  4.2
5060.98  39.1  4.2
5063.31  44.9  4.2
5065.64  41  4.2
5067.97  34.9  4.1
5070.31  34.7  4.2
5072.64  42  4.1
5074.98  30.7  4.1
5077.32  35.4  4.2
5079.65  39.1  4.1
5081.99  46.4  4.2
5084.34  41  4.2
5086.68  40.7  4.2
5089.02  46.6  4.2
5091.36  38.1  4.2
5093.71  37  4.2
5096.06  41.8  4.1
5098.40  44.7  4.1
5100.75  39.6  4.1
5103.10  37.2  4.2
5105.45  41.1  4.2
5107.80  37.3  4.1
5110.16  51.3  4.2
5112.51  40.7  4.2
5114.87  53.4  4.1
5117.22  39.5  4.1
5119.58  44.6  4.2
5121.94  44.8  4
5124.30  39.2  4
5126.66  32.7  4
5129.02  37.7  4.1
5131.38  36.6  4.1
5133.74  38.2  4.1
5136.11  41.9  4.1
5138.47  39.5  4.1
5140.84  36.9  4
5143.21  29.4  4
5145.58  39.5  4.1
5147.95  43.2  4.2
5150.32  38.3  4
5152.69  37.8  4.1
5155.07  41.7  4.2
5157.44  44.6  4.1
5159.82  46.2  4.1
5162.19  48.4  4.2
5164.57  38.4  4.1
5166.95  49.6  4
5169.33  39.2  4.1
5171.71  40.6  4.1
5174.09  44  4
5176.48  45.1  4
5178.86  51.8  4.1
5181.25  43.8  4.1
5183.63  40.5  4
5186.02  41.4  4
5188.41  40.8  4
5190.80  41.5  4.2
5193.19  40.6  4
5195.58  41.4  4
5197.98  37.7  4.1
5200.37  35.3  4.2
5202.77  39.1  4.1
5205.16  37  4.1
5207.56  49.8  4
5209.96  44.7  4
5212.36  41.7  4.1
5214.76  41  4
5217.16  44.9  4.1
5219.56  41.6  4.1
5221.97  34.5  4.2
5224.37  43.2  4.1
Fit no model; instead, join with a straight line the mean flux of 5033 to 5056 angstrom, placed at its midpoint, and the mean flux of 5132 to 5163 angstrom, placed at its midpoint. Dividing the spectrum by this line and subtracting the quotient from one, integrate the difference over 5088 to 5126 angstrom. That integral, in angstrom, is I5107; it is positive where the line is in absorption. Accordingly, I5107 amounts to -1.24 angstrom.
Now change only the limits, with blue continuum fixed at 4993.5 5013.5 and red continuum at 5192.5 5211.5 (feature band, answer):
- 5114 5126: -1.1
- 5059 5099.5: -0.3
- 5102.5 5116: -1.3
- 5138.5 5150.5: 0.8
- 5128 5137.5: 0.4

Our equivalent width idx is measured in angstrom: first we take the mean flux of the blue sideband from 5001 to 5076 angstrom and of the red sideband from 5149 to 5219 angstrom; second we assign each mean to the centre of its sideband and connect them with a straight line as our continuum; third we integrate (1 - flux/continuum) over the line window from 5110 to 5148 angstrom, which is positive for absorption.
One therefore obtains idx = 1.2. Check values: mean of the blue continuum 40.2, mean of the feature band 40.2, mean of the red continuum 42.3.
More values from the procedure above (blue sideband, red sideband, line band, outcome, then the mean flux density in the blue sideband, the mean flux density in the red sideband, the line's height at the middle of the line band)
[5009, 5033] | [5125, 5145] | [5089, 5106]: -1.1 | 40.2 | 36.8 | 37.9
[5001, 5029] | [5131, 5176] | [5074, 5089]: 0.3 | 40.1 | 40.9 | 40.5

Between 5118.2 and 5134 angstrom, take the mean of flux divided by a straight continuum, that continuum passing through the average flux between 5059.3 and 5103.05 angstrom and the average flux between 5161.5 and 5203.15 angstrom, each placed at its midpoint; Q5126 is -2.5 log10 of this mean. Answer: 0.05 mag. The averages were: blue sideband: 39.9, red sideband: 42.2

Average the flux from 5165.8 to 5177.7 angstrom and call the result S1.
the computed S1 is 43.7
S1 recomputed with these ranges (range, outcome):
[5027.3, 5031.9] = 38.1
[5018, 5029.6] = 41.6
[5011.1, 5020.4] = 39.9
